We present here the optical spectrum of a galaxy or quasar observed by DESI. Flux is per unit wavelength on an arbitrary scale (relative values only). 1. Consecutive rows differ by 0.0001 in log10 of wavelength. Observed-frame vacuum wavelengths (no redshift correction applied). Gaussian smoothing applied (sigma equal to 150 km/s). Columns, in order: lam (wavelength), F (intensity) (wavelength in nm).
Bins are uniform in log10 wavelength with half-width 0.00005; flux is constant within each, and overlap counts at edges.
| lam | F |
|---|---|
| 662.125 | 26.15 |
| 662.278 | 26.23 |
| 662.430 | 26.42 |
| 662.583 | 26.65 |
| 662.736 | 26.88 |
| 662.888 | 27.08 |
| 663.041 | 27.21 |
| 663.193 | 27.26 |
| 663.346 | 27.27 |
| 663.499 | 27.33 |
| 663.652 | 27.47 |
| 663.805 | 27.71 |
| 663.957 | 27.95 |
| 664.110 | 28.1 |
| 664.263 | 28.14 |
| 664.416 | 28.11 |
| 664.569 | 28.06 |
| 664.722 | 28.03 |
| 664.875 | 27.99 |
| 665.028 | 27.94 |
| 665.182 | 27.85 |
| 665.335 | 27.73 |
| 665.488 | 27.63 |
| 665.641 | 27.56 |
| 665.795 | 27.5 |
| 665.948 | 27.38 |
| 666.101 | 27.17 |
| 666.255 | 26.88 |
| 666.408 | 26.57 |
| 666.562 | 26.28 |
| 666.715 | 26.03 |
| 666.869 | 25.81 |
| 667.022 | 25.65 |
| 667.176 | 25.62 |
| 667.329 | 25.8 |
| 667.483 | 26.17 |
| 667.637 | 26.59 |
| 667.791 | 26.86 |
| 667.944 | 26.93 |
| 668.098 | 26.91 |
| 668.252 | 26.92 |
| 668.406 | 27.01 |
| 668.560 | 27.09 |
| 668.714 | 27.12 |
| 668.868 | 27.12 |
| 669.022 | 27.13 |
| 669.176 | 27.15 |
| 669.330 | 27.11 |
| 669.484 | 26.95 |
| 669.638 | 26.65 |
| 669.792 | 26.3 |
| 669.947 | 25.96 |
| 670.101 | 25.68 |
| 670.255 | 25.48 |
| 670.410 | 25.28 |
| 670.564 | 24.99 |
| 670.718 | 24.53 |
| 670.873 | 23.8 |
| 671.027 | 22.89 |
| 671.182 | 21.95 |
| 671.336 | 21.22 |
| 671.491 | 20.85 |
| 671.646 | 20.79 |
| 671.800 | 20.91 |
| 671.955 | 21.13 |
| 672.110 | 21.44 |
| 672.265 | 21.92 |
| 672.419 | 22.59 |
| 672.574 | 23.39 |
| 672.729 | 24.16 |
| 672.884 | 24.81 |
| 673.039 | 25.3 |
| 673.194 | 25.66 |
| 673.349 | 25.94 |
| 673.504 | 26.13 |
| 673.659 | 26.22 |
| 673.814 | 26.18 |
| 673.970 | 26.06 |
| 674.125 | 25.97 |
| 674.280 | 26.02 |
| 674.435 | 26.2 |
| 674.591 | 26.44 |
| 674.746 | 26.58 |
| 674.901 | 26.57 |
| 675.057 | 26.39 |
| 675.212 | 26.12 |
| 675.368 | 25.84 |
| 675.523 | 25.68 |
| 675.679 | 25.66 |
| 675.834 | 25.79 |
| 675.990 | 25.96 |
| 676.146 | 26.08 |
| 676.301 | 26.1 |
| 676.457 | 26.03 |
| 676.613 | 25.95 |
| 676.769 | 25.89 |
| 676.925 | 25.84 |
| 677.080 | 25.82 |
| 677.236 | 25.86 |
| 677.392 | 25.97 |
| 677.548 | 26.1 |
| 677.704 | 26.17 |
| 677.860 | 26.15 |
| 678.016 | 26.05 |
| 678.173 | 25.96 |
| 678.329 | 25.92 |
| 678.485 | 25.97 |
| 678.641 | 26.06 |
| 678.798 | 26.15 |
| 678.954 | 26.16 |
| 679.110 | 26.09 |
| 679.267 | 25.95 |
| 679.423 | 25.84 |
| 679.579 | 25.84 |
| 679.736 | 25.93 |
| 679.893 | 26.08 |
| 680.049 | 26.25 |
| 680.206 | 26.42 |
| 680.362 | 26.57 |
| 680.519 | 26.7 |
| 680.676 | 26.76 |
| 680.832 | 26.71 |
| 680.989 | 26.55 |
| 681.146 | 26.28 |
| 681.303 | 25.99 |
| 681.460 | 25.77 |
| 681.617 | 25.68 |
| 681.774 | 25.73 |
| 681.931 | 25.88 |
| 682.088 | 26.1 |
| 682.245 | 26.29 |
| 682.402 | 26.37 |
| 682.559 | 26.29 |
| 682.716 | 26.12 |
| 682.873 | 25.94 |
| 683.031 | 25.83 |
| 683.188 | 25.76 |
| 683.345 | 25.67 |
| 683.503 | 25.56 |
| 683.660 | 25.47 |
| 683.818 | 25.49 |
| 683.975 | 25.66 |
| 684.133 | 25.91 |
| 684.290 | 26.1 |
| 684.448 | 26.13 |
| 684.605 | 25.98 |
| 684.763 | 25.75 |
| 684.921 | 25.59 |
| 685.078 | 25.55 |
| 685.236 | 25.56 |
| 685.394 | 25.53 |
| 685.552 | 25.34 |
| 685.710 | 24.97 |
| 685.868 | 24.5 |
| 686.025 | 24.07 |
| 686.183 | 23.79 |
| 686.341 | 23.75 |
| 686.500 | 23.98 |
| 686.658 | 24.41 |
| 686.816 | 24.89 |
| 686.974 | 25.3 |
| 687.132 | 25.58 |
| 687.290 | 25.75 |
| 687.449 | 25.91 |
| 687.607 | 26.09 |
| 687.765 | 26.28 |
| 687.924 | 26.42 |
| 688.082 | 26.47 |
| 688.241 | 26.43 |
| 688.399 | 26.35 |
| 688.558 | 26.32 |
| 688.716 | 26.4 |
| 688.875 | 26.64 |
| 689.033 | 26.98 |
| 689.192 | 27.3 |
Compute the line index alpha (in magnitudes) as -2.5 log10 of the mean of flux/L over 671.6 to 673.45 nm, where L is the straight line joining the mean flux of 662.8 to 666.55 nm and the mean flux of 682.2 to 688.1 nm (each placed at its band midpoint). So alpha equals 0.153 mag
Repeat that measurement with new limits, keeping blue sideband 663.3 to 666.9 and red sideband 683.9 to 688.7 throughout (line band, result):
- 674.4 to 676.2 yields 0.017 mag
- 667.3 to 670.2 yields 0.016 mag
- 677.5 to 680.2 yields 0.006 mag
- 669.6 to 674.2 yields 0.116 mag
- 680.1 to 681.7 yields -0.014 mag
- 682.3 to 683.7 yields -0.005 mag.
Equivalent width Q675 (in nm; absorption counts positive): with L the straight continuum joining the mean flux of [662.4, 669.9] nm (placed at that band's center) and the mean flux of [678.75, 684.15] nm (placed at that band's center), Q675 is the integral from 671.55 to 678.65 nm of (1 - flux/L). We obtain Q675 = 0.32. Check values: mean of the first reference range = 27.1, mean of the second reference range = 26.1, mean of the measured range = 25.3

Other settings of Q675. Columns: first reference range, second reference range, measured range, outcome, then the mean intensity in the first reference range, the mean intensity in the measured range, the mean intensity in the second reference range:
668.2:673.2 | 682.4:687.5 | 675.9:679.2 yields -0.140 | 24.6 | 26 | 25.4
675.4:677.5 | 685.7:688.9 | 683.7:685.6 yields -0.012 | 25.9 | 25.7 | 25.4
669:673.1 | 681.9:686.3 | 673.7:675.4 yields -0.123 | 24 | 26.2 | 25.6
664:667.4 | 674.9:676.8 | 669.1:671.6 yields 0.177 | 27.2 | 24.7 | 26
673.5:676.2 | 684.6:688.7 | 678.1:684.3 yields -0.076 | 26.1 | 26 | 25.4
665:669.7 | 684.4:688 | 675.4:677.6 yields 0.015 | 26.9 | 25.9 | 25.3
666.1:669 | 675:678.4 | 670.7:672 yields 0.217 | 26.5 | 21.9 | 26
